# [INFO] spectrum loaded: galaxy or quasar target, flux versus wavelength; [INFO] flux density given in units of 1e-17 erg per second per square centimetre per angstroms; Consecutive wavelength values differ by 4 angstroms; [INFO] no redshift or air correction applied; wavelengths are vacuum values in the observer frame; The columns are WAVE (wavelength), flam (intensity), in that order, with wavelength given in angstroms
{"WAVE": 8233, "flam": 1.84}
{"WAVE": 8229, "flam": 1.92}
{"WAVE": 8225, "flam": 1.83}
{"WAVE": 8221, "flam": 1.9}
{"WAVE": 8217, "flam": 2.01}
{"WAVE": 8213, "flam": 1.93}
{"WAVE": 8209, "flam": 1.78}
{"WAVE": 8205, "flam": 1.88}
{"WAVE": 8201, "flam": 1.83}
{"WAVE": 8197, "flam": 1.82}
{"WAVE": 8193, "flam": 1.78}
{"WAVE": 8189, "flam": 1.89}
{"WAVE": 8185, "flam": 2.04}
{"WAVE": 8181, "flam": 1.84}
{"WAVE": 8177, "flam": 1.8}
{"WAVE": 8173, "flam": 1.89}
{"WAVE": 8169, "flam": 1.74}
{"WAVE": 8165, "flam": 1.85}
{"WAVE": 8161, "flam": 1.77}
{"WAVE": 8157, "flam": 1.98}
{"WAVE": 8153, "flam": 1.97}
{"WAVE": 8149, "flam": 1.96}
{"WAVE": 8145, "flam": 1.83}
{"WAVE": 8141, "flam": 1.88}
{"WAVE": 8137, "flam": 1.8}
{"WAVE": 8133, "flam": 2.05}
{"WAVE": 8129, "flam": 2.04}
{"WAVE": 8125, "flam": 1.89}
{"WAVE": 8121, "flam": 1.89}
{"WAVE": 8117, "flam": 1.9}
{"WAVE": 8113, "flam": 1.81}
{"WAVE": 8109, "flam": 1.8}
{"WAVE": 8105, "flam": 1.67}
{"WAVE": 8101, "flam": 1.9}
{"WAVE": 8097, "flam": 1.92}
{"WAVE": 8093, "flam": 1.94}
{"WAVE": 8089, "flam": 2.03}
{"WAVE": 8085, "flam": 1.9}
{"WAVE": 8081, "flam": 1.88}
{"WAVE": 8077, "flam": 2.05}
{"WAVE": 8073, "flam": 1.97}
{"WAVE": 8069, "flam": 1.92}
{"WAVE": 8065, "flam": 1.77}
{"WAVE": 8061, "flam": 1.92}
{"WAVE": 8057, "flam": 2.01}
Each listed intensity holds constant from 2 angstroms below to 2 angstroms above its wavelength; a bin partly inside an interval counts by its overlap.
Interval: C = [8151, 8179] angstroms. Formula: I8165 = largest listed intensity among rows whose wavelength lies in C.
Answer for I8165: 1.98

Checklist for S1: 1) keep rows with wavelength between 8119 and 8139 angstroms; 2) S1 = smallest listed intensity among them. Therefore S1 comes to 1.8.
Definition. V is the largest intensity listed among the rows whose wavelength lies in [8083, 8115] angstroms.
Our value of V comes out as 2.03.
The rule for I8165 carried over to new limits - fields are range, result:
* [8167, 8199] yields 2.04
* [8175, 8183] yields 1.84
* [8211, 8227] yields 2.01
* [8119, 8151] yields 2.05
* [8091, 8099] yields 1.94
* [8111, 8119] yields 1.9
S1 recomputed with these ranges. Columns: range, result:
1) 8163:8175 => 1.74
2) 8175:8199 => 1.78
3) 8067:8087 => 1.88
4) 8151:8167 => 1.77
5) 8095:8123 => 1.67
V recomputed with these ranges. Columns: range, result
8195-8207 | 1.88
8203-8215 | 1.93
